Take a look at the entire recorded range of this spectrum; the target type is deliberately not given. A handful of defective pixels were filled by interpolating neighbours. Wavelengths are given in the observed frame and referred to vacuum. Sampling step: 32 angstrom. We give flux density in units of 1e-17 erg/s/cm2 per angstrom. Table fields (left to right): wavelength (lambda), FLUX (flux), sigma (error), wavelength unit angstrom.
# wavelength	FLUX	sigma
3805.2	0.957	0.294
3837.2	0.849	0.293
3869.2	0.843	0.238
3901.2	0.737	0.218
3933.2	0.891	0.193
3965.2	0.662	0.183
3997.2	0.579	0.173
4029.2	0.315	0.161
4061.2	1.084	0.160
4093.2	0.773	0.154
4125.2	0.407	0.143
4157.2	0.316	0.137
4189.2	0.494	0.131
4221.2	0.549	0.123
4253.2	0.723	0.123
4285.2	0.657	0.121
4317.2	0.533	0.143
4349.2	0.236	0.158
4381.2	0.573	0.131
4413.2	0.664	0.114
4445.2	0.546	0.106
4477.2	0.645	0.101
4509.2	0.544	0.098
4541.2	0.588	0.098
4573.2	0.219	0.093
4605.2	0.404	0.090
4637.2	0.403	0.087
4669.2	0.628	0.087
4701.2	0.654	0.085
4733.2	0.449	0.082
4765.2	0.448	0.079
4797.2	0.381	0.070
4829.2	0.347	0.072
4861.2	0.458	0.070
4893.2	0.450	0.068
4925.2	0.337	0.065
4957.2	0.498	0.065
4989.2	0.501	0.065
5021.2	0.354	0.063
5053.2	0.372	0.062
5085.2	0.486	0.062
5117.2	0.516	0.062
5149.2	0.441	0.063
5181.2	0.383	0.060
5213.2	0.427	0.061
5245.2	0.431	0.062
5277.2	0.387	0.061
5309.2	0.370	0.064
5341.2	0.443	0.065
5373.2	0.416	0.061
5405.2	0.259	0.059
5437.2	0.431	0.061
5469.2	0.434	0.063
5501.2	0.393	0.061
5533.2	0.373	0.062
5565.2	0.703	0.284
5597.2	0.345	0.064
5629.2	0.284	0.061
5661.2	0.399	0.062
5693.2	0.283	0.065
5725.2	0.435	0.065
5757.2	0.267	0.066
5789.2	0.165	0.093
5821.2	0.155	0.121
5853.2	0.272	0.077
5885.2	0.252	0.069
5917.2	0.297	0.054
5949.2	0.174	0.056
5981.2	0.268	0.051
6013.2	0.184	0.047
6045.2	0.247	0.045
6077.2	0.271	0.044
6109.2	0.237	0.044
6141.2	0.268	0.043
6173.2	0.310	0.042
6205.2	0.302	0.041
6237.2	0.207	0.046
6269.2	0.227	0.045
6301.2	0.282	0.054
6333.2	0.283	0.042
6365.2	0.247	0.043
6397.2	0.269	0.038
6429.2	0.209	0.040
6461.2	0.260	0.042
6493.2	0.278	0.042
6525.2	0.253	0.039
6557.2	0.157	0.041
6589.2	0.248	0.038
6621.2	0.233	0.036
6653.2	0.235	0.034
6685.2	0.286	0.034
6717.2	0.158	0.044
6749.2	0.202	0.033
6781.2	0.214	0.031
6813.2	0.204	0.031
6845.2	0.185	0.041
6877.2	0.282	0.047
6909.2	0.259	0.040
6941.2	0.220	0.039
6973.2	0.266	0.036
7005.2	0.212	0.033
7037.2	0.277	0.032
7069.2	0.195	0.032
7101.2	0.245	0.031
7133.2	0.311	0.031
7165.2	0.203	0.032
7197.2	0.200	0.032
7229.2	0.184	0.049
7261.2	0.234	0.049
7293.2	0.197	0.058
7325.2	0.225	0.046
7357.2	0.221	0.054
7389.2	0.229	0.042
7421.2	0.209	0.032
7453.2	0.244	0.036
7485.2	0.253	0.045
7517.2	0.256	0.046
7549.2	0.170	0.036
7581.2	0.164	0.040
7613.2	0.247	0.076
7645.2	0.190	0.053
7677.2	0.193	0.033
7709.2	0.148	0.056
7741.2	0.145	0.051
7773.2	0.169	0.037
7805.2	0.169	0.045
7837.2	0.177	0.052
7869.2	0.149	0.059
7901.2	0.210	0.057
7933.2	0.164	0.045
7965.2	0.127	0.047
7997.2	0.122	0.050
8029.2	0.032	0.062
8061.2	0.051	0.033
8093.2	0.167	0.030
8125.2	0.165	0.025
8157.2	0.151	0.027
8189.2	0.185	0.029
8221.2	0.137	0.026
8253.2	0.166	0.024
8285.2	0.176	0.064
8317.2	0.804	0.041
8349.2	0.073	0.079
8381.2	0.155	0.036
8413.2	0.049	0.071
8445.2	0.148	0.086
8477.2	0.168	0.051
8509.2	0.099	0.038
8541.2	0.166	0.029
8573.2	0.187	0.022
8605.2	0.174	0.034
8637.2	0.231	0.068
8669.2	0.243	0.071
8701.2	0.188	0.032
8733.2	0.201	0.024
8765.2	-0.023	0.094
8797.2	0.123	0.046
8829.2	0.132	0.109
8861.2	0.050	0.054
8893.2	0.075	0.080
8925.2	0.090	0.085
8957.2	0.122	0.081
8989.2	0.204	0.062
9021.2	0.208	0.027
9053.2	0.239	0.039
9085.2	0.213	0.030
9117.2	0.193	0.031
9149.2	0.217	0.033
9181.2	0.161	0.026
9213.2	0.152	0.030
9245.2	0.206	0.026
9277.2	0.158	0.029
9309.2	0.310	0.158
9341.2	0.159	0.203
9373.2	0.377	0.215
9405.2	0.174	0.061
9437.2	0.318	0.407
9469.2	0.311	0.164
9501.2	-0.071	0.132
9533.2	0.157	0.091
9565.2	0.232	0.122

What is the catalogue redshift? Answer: 1.230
